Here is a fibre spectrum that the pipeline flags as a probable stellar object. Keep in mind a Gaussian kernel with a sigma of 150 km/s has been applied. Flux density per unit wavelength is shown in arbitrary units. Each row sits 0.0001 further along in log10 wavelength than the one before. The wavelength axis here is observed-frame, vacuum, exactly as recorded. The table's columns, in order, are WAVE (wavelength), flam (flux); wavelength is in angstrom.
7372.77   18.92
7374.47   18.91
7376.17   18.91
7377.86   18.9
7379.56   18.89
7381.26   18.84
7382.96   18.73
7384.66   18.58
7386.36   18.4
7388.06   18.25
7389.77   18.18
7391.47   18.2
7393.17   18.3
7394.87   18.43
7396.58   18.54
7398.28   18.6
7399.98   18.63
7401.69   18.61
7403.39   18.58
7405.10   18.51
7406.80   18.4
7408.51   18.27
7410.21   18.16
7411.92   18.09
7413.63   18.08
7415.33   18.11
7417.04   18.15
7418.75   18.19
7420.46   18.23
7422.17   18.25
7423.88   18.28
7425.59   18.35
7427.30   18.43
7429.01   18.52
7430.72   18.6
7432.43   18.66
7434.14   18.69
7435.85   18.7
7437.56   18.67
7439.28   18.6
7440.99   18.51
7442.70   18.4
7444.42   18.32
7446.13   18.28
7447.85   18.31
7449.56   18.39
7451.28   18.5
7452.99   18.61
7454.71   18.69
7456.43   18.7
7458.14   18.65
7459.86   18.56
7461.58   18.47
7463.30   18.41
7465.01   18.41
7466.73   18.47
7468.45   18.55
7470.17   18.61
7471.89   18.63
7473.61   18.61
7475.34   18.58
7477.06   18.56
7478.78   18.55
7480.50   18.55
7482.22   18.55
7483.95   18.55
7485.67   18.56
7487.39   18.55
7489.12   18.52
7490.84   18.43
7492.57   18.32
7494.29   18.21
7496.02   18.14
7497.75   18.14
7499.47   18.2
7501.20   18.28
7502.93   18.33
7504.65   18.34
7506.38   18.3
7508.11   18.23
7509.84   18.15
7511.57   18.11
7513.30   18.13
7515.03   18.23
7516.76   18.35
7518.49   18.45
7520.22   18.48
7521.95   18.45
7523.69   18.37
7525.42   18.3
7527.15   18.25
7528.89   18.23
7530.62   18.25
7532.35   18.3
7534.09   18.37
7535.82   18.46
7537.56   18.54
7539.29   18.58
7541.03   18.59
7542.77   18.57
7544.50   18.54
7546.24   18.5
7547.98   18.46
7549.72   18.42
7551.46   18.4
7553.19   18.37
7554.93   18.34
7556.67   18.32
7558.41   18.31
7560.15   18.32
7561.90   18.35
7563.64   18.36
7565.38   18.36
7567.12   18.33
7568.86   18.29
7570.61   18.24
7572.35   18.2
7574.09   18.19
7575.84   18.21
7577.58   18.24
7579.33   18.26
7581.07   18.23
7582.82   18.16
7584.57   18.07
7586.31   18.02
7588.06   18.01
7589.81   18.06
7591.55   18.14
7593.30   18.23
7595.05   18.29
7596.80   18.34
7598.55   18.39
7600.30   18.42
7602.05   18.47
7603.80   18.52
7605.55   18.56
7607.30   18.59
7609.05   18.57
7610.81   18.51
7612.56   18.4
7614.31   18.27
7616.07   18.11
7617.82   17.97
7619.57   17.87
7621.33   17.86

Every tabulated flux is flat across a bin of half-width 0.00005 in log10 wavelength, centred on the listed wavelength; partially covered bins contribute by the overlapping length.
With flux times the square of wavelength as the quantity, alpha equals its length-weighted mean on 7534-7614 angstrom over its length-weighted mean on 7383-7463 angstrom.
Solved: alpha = 1.04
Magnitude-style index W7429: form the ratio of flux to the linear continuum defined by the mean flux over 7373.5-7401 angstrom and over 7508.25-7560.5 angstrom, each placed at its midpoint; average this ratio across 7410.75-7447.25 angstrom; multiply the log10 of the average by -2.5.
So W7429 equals 0.01 mag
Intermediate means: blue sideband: 18.6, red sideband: 18.4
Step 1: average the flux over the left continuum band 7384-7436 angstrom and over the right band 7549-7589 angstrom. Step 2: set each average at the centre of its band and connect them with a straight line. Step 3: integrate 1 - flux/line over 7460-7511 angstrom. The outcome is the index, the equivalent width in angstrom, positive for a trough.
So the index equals -0.3 angstrom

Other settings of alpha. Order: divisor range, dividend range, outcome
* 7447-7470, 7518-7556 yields 1.02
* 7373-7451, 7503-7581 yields 1.03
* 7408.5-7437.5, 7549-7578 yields 1.04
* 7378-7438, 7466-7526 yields 1.02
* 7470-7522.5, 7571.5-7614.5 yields 1.02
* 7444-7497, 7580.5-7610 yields 1.02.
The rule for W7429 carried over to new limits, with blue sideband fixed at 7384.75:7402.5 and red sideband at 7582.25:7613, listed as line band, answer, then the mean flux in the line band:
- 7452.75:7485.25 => -0.01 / 18.6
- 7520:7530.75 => 0.00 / 18.3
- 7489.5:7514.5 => 0.01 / 18.2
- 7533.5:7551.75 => -0.01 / 18.5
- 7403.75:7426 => 0.01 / 18.2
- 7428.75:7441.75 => -0.01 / 18.6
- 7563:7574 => 0.00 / 18.3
